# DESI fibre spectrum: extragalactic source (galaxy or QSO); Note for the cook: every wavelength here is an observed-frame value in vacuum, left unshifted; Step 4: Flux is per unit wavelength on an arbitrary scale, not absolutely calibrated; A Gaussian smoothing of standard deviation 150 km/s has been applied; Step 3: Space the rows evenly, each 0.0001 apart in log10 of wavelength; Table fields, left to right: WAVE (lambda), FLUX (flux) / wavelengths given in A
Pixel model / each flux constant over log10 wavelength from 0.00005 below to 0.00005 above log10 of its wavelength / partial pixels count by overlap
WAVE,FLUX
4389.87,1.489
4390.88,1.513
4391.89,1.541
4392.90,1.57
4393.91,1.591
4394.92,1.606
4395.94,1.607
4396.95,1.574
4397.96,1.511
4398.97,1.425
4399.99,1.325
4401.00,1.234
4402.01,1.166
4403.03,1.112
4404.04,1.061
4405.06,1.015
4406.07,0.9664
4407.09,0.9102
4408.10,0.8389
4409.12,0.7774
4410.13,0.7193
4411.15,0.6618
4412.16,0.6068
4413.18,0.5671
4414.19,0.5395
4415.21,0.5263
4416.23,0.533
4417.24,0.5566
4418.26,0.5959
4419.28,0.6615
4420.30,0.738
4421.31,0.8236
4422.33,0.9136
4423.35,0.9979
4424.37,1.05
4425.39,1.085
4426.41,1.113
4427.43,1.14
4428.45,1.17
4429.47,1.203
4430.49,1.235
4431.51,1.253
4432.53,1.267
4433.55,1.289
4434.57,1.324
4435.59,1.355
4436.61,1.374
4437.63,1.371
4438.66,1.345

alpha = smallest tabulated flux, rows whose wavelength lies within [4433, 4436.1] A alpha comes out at 1.289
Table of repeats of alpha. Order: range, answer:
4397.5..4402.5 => 1.166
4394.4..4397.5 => 1.574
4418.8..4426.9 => 0.6615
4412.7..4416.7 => 0.5263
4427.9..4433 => 1.17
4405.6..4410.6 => 0.7193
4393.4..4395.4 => 1.591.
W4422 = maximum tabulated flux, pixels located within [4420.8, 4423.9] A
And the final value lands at 0.9979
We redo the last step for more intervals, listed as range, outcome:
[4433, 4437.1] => 1.374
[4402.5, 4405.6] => 1.112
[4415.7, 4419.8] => 0.6615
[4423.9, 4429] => 1.17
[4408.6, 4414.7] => 0.7774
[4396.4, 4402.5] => 1.574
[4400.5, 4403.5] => 1.234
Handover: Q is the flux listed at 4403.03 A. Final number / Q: 1.112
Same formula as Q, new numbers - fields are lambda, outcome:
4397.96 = 1.511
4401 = 1.234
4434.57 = 1.324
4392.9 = 1.57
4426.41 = 1.113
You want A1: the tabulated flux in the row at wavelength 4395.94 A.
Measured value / 1.607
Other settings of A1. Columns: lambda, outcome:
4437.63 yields 1.371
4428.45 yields 1.17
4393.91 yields 1.591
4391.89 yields 1.541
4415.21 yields 0.5263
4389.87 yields 1.489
